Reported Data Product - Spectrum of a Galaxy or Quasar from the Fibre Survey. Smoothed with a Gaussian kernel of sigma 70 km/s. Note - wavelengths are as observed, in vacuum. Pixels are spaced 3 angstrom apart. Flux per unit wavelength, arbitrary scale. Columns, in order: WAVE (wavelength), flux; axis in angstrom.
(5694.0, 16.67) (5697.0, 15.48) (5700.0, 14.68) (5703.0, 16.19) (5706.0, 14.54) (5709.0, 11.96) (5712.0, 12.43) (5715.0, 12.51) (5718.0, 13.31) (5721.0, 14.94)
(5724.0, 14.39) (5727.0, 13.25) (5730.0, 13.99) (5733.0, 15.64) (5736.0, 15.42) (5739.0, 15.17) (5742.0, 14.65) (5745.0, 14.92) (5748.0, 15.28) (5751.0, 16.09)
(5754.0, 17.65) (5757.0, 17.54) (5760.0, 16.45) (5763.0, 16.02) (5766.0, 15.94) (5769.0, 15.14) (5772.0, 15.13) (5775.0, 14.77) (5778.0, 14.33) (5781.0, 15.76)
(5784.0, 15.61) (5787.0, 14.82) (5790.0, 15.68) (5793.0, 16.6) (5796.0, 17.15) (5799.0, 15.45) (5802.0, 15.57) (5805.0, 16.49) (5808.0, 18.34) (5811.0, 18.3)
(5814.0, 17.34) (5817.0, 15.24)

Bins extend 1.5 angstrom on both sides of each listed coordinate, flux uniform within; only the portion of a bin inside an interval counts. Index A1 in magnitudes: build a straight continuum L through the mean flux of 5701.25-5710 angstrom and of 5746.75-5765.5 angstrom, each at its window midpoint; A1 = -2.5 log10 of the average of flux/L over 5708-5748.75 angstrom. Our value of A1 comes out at 0.09 mag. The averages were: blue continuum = 14.4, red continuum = 16.5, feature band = 14.1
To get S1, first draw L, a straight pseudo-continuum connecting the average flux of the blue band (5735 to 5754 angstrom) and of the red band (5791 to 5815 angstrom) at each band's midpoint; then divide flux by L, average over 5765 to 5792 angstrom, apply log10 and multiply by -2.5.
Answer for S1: 0.07 mag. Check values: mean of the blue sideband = 15.4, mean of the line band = 15.3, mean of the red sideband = 16.9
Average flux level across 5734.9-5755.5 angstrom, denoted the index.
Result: 15.6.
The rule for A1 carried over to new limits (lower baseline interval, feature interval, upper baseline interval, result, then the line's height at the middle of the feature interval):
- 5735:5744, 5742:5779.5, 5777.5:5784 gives -0.04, 15.2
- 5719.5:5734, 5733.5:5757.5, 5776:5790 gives -0.08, 14.7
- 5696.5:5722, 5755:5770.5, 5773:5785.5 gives -0.10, 14.8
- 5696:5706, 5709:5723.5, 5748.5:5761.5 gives 0.19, 15.7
